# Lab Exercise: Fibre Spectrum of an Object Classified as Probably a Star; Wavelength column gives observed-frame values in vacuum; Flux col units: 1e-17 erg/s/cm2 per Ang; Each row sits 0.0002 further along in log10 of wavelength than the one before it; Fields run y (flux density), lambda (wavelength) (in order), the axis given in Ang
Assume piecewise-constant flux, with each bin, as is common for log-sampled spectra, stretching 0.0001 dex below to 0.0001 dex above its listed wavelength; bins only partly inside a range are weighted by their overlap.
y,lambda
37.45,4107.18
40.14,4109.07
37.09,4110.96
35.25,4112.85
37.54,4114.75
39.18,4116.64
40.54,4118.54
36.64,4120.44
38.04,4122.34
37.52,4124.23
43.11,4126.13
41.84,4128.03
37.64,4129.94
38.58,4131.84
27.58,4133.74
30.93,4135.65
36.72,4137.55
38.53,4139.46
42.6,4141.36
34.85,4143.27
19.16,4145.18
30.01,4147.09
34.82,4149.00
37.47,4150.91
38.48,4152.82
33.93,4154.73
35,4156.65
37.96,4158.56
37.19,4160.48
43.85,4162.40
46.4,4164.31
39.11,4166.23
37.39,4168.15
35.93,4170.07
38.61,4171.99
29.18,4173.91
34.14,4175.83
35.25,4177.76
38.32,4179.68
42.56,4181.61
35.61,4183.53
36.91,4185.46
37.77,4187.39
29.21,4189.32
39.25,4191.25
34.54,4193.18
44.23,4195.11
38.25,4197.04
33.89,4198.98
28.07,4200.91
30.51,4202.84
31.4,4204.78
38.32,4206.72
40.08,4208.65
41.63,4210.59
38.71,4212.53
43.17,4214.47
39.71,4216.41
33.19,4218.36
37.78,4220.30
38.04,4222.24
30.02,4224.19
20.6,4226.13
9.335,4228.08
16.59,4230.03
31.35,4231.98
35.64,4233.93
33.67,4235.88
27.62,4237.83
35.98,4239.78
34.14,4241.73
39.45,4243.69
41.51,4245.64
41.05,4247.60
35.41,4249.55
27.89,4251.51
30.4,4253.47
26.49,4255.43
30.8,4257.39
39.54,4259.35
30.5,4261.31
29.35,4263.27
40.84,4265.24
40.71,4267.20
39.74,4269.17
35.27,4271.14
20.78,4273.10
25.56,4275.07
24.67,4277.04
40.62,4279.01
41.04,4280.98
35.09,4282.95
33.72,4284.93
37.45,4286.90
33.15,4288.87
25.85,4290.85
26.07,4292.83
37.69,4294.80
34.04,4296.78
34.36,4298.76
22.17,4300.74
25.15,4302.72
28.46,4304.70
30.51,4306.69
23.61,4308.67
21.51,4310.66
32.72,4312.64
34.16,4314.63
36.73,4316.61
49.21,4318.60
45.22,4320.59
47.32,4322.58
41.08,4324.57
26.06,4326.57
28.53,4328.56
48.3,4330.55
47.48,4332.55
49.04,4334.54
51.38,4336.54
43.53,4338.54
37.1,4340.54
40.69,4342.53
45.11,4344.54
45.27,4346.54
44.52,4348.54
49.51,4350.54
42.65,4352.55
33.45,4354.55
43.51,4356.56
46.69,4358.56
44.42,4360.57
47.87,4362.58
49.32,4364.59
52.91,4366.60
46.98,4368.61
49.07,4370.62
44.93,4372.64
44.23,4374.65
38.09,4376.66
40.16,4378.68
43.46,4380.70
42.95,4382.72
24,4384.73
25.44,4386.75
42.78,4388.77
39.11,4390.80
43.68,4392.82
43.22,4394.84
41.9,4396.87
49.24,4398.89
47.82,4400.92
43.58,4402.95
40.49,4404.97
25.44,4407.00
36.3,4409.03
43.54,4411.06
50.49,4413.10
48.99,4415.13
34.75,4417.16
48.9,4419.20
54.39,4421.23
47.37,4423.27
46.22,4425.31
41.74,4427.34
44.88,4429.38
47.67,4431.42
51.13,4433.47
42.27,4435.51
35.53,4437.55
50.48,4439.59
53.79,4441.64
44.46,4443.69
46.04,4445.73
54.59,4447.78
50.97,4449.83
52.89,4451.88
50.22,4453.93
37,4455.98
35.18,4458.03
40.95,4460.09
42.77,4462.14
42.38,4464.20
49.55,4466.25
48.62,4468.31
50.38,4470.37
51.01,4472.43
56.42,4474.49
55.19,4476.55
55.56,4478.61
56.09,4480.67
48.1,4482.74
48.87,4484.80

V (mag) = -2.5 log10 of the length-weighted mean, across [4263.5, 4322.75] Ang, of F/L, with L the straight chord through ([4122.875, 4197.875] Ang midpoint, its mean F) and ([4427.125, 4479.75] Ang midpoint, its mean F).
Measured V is 0.24 mag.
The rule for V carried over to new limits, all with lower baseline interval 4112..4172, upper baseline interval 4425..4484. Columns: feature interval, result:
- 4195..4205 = 0.15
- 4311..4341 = 0.06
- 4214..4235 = 0.30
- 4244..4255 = 0.16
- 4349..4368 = -0.03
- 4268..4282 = 0.26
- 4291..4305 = 0.39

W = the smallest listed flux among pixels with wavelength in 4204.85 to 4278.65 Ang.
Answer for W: 9.335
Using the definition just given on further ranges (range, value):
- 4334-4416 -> 24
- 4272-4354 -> 20.78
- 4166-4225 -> 28.07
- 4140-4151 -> 19.16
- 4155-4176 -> 29.18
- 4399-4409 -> 25.44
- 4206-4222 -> 33.19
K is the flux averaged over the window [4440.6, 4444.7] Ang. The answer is 49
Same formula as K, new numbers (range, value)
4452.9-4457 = 43.7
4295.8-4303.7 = 28.9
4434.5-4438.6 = 39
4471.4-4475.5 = 53.7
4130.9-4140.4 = 34.5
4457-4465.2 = 40.3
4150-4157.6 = 36.2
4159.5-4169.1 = 40.8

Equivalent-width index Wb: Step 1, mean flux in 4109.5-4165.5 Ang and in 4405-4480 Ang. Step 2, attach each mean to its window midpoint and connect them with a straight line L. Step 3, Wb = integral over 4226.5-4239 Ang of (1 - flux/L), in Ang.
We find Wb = 4.5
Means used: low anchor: 36.9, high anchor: 46.3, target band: 25.6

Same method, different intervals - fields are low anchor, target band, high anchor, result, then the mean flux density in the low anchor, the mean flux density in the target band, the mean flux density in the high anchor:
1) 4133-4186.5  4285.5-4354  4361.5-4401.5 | 6.35 Ang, 36.1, 37.2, 42.8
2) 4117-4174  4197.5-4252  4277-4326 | 2.76 Ang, 36.8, 33.5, 33.8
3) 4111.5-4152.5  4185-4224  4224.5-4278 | -4.01 Ang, 36.2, 36.6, 31.3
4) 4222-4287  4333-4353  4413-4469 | -3.18 Ang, 32.3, 45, 46.1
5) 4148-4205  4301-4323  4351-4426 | 3.99 Ang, 36.6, 33.3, 43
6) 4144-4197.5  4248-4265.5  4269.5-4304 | 0.24 Ang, 36.4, 32.3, 31.5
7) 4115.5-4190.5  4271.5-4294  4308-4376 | 5.04 Ang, 36.6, 31.5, 42.3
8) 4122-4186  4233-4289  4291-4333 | 1.19 Ang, 36.6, 34.1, 34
